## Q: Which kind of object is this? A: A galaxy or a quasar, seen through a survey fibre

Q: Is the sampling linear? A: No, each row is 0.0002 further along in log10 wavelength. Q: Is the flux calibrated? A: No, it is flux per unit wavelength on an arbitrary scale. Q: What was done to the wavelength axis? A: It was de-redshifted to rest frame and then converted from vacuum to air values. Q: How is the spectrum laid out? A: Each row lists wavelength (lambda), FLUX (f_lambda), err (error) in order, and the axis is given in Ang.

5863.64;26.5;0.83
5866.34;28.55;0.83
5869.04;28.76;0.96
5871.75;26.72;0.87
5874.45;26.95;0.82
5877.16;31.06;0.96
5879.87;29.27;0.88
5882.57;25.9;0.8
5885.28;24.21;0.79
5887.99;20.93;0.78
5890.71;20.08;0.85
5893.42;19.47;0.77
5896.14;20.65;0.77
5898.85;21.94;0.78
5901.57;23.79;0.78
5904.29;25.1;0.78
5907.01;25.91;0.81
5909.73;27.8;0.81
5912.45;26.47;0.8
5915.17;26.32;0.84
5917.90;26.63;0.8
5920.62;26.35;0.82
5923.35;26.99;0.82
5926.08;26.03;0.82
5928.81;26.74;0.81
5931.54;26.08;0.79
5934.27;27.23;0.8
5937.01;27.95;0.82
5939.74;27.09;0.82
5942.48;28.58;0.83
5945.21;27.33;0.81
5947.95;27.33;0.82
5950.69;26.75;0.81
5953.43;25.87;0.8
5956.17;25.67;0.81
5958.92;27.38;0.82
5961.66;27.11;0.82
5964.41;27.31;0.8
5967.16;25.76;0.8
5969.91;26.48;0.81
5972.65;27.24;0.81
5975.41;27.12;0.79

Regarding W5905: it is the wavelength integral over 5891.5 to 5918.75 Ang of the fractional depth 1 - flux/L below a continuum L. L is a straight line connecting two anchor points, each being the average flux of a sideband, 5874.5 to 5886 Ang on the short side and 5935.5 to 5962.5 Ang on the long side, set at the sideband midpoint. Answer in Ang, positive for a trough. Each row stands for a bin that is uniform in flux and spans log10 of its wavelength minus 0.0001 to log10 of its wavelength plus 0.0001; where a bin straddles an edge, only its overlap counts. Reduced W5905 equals 3.2 Ang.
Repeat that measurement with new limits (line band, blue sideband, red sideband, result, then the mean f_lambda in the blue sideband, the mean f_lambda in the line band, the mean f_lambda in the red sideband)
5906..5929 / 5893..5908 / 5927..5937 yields -1.45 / 22.9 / 26.6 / 26.8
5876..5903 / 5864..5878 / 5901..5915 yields 3.43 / 28.2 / 23.7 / 26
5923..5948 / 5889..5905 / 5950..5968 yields -2.45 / 21.7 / 27.1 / 26.6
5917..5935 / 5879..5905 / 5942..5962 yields -0.96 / 23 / 26.6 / 26.9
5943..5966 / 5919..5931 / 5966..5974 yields -0.32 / 26.5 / 26.9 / 26.5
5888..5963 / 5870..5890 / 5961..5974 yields 2.50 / 26.3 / 25.6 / 26.8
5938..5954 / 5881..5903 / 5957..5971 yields -1.02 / 22.2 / 27.3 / 26.8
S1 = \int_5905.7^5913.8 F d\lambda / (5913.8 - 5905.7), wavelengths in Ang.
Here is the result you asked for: 26.7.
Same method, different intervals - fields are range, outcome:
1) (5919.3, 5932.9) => 26.4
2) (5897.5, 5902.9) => 22.8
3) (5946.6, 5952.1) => 27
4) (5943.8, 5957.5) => 26.6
